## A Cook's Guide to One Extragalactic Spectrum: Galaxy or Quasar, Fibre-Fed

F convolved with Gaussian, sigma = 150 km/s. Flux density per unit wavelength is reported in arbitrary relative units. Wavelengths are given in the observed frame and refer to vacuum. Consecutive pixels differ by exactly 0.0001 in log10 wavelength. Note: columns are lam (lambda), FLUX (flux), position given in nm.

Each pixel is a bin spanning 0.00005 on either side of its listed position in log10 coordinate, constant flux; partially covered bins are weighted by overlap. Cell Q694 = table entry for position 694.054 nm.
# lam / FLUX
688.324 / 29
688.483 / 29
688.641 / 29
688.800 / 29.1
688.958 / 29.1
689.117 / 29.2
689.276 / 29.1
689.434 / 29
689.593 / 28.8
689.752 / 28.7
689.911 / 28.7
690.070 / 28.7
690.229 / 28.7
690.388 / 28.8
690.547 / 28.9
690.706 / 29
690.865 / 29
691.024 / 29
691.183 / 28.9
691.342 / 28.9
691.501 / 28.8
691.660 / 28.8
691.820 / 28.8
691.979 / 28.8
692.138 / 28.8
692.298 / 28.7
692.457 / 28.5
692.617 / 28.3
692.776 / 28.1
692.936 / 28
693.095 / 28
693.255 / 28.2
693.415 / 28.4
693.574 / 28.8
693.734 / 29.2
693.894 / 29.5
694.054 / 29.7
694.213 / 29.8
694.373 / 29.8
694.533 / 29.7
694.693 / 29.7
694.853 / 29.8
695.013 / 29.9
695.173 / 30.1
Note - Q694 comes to 29.7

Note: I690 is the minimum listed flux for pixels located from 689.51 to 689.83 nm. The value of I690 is 28.7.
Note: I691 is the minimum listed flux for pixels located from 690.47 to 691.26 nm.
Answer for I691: 28.9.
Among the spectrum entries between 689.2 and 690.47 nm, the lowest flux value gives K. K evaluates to 28.7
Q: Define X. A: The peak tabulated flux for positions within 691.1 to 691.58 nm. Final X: 28.9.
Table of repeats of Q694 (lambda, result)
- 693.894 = 29.5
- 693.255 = 28.2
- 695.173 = 30.1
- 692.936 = 28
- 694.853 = 29.8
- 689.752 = 28.7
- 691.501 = 28.8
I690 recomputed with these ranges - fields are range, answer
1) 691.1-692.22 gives 28.8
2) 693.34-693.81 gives 28.4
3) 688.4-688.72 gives 29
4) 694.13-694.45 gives 29.8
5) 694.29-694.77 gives 29.7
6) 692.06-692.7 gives 28.3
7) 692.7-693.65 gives 28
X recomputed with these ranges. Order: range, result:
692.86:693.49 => 28.4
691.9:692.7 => 28.8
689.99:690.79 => 29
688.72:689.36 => 29.2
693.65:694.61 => 29.8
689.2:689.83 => 29.1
